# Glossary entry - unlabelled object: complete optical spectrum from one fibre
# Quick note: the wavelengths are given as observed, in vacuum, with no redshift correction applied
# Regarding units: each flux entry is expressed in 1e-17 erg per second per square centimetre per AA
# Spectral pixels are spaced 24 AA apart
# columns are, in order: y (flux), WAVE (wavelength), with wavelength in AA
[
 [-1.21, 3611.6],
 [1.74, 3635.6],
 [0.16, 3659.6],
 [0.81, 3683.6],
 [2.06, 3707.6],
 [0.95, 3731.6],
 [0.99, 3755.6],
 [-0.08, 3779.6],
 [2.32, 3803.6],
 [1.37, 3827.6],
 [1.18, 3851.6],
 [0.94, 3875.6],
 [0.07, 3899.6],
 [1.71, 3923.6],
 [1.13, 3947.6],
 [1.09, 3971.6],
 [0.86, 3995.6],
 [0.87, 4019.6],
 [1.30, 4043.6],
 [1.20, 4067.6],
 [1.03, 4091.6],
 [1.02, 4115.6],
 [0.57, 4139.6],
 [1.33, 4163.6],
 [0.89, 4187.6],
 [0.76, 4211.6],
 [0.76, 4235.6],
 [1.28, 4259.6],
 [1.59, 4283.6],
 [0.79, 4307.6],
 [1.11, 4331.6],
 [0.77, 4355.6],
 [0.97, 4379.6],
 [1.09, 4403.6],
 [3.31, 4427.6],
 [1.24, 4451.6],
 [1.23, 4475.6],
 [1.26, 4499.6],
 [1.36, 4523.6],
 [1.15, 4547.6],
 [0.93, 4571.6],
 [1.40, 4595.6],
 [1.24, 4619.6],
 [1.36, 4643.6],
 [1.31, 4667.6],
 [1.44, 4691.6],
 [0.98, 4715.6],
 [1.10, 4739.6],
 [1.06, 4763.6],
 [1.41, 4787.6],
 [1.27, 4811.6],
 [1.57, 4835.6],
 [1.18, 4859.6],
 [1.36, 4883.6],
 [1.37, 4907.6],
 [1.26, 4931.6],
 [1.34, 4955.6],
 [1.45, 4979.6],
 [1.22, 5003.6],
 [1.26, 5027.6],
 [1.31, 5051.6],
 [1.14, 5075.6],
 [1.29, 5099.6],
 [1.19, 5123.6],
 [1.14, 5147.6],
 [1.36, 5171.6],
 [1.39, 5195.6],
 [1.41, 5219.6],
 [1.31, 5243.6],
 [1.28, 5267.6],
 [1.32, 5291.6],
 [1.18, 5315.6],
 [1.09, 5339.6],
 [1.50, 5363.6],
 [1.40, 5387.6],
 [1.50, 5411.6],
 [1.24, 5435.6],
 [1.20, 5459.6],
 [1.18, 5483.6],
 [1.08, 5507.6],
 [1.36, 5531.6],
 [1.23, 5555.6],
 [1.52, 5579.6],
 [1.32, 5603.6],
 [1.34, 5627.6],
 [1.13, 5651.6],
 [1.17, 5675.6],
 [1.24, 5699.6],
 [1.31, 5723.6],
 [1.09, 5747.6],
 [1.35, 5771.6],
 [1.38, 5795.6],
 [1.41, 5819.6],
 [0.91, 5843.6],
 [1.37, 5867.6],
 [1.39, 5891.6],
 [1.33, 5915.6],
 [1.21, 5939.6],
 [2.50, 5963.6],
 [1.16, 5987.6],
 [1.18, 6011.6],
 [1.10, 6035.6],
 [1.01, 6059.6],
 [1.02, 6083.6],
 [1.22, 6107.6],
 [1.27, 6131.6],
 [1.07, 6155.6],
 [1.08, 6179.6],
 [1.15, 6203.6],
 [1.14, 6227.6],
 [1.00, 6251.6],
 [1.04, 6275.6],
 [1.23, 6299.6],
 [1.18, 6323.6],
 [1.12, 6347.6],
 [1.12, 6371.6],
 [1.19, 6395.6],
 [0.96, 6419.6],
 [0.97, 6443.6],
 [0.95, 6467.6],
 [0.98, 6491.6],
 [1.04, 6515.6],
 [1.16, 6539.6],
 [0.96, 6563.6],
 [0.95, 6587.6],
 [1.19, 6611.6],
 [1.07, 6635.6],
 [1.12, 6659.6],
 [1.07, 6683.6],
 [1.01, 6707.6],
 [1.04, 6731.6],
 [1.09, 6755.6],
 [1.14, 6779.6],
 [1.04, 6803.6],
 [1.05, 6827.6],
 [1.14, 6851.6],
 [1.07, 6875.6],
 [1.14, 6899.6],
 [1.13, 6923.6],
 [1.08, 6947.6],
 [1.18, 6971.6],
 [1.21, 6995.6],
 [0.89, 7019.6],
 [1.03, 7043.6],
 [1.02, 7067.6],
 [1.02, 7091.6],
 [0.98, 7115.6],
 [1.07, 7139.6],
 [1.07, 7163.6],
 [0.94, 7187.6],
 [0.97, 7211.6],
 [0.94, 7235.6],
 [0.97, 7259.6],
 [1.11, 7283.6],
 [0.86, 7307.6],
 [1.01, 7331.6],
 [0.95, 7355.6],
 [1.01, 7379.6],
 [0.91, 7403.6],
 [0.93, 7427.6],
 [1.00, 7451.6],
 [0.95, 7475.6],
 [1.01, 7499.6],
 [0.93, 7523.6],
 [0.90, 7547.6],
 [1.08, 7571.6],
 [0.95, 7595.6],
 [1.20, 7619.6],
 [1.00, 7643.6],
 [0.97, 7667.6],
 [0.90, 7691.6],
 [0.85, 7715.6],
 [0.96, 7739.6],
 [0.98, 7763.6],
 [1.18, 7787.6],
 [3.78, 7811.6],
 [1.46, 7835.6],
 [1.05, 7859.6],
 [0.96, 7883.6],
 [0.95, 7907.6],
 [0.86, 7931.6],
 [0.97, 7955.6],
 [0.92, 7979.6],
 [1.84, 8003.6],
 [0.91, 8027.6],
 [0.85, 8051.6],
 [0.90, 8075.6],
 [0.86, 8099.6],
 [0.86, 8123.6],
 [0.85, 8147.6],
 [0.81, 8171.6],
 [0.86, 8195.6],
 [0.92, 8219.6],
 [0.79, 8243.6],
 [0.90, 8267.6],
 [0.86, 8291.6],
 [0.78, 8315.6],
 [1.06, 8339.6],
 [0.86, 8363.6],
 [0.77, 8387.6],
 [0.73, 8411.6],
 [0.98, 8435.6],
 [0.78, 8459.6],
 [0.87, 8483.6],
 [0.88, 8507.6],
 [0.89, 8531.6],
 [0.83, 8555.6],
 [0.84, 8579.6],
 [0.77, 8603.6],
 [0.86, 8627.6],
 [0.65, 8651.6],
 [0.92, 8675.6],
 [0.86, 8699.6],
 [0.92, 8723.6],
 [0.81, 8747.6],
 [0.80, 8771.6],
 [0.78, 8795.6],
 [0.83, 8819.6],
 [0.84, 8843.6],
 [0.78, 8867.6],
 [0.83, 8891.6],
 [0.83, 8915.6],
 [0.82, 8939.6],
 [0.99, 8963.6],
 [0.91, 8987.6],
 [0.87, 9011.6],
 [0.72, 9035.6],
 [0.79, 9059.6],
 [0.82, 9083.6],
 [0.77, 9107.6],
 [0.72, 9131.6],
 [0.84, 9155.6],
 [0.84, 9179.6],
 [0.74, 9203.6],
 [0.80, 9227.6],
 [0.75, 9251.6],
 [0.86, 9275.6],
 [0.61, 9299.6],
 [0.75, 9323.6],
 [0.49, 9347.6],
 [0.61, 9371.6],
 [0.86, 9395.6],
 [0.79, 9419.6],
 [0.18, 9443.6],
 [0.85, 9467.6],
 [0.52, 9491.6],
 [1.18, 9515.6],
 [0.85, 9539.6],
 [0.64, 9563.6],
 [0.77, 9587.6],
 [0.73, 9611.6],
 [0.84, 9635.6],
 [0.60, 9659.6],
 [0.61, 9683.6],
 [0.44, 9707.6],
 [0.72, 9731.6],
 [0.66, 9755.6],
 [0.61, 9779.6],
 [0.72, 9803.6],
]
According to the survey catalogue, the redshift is 0.19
